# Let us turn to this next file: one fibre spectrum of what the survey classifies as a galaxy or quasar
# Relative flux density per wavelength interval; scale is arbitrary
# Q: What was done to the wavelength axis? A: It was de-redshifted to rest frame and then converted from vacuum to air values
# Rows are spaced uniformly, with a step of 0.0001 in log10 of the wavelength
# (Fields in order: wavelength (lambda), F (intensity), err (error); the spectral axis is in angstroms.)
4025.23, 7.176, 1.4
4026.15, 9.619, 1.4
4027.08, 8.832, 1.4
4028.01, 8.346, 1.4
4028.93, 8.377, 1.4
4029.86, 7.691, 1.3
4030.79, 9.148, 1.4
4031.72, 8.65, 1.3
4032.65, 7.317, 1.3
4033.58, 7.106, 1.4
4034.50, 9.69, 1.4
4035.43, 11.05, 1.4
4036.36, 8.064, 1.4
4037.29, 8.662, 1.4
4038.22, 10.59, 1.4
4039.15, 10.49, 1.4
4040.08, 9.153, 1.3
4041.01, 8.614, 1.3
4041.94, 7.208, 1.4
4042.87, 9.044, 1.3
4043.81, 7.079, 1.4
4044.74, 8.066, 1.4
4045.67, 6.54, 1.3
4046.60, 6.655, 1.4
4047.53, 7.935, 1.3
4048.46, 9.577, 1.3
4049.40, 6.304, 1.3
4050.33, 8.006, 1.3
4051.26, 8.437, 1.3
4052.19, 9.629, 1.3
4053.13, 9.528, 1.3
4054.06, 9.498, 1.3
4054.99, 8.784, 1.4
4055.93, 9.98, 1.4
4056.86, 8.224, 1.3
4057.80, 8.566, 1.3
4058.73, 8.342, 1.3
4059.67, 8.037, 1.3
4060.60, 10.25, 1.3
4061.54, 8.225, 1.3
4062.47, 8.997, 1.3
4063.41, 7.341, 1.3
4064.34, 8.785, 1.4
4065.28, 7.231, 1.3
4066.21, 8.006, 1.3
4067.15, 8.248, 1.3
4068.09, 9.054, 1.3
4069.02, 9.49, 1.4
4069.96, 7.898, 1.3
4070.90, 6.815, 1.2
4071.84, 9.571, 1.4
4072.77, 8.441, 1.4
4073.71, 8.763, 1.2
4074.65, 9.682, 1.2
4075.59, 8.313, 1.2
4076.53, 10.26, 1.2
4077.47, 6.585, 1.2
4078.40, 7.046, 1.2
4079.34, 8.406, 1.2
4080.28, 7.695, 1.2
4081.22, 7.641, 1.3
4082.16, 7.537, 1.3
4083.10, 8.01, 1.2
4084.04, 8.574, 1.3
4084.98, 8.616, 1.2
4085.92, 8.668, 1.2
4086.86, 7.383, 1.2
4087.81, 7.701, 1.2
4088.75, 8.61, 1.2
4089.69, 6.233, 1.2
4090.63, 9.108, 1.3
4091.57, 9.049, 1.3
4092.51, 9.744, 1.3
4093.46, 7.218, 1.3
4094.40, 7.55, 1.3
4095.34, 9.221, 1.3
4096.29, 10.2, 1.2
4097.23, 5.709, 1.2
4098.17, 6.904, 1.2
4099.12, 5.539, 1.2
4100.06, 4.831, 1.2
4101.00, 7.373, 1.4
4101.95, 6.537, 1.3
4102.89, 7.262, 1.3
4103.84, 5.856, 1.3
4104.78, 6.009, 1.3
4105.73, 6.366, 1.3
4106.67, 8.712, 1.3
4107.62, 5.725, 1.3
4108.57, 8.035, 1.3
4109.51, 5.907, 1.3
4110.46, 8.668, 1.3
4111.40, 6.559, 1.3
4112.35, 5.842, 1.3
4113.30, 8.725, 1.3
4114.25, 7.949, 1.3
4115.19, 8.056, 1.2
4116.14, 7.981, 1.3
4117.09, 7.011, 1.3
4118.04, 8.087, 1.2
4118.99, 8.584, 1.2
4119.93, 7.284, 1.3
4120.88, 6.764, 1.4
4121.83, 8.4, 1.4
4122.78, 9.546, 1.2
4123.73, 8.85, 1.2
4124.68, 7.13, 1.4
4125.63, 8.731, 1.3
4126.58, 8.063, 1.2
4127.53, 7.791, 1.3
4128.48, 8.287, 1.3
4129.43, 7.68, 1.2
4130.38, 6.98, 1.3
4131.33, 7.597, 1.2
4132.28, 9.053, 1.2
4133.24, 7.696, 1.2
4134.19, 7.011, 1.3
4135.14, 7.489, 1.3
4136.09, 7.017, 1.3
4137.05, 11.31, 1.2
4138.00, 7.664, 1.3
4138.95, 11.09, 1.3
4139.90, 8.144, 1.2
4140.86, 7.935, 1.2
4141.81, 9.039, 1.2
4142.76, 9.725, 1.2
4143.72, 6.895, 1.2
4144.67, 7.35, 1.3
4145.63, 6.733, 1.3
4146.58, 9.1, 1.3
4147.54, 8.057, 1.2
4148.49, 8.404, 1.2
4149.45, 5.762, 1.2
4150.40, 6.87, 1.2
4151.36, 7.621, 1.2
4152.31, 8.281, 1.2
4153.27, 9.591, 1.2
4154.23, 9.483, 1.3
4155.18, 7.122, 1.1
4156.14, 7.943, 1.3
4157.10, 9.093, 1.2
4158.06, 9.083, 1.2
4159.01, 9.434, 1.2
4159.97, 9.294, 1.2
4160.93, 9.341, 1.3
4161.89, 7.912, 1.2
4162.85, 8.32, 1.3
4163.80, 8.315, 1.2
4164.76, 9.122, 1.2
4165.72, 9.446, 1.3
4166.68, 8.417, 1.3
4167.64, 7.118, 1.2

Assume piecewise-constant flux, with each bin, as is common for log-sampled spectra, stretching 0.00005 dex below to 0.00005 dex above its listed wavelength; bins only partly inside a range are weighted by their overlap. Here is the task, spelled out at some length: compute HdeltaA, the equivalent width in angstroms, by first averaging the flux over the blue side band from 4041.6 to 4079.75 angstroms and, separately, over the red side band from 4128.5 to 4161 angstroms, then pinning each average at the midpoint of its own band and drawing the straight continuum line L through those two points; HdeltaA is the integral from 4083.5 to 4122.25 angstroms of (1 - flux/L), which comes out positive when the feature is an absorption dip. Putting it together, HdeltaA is 3.7 angstroms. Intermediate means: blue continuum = 8.37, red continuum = 8.25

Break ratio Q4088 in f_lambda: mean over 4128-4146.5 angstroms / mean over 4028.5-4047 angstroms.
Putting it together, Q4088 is 0.96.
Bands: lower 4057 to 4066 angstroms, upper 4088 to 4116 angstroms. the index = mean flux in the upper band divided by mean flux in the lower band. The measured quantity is 0.88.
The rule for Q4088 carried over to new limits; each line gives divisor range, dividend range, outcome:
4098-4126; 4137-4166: 1.16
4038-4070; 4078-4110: 0.88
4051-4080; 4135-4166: 0.98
